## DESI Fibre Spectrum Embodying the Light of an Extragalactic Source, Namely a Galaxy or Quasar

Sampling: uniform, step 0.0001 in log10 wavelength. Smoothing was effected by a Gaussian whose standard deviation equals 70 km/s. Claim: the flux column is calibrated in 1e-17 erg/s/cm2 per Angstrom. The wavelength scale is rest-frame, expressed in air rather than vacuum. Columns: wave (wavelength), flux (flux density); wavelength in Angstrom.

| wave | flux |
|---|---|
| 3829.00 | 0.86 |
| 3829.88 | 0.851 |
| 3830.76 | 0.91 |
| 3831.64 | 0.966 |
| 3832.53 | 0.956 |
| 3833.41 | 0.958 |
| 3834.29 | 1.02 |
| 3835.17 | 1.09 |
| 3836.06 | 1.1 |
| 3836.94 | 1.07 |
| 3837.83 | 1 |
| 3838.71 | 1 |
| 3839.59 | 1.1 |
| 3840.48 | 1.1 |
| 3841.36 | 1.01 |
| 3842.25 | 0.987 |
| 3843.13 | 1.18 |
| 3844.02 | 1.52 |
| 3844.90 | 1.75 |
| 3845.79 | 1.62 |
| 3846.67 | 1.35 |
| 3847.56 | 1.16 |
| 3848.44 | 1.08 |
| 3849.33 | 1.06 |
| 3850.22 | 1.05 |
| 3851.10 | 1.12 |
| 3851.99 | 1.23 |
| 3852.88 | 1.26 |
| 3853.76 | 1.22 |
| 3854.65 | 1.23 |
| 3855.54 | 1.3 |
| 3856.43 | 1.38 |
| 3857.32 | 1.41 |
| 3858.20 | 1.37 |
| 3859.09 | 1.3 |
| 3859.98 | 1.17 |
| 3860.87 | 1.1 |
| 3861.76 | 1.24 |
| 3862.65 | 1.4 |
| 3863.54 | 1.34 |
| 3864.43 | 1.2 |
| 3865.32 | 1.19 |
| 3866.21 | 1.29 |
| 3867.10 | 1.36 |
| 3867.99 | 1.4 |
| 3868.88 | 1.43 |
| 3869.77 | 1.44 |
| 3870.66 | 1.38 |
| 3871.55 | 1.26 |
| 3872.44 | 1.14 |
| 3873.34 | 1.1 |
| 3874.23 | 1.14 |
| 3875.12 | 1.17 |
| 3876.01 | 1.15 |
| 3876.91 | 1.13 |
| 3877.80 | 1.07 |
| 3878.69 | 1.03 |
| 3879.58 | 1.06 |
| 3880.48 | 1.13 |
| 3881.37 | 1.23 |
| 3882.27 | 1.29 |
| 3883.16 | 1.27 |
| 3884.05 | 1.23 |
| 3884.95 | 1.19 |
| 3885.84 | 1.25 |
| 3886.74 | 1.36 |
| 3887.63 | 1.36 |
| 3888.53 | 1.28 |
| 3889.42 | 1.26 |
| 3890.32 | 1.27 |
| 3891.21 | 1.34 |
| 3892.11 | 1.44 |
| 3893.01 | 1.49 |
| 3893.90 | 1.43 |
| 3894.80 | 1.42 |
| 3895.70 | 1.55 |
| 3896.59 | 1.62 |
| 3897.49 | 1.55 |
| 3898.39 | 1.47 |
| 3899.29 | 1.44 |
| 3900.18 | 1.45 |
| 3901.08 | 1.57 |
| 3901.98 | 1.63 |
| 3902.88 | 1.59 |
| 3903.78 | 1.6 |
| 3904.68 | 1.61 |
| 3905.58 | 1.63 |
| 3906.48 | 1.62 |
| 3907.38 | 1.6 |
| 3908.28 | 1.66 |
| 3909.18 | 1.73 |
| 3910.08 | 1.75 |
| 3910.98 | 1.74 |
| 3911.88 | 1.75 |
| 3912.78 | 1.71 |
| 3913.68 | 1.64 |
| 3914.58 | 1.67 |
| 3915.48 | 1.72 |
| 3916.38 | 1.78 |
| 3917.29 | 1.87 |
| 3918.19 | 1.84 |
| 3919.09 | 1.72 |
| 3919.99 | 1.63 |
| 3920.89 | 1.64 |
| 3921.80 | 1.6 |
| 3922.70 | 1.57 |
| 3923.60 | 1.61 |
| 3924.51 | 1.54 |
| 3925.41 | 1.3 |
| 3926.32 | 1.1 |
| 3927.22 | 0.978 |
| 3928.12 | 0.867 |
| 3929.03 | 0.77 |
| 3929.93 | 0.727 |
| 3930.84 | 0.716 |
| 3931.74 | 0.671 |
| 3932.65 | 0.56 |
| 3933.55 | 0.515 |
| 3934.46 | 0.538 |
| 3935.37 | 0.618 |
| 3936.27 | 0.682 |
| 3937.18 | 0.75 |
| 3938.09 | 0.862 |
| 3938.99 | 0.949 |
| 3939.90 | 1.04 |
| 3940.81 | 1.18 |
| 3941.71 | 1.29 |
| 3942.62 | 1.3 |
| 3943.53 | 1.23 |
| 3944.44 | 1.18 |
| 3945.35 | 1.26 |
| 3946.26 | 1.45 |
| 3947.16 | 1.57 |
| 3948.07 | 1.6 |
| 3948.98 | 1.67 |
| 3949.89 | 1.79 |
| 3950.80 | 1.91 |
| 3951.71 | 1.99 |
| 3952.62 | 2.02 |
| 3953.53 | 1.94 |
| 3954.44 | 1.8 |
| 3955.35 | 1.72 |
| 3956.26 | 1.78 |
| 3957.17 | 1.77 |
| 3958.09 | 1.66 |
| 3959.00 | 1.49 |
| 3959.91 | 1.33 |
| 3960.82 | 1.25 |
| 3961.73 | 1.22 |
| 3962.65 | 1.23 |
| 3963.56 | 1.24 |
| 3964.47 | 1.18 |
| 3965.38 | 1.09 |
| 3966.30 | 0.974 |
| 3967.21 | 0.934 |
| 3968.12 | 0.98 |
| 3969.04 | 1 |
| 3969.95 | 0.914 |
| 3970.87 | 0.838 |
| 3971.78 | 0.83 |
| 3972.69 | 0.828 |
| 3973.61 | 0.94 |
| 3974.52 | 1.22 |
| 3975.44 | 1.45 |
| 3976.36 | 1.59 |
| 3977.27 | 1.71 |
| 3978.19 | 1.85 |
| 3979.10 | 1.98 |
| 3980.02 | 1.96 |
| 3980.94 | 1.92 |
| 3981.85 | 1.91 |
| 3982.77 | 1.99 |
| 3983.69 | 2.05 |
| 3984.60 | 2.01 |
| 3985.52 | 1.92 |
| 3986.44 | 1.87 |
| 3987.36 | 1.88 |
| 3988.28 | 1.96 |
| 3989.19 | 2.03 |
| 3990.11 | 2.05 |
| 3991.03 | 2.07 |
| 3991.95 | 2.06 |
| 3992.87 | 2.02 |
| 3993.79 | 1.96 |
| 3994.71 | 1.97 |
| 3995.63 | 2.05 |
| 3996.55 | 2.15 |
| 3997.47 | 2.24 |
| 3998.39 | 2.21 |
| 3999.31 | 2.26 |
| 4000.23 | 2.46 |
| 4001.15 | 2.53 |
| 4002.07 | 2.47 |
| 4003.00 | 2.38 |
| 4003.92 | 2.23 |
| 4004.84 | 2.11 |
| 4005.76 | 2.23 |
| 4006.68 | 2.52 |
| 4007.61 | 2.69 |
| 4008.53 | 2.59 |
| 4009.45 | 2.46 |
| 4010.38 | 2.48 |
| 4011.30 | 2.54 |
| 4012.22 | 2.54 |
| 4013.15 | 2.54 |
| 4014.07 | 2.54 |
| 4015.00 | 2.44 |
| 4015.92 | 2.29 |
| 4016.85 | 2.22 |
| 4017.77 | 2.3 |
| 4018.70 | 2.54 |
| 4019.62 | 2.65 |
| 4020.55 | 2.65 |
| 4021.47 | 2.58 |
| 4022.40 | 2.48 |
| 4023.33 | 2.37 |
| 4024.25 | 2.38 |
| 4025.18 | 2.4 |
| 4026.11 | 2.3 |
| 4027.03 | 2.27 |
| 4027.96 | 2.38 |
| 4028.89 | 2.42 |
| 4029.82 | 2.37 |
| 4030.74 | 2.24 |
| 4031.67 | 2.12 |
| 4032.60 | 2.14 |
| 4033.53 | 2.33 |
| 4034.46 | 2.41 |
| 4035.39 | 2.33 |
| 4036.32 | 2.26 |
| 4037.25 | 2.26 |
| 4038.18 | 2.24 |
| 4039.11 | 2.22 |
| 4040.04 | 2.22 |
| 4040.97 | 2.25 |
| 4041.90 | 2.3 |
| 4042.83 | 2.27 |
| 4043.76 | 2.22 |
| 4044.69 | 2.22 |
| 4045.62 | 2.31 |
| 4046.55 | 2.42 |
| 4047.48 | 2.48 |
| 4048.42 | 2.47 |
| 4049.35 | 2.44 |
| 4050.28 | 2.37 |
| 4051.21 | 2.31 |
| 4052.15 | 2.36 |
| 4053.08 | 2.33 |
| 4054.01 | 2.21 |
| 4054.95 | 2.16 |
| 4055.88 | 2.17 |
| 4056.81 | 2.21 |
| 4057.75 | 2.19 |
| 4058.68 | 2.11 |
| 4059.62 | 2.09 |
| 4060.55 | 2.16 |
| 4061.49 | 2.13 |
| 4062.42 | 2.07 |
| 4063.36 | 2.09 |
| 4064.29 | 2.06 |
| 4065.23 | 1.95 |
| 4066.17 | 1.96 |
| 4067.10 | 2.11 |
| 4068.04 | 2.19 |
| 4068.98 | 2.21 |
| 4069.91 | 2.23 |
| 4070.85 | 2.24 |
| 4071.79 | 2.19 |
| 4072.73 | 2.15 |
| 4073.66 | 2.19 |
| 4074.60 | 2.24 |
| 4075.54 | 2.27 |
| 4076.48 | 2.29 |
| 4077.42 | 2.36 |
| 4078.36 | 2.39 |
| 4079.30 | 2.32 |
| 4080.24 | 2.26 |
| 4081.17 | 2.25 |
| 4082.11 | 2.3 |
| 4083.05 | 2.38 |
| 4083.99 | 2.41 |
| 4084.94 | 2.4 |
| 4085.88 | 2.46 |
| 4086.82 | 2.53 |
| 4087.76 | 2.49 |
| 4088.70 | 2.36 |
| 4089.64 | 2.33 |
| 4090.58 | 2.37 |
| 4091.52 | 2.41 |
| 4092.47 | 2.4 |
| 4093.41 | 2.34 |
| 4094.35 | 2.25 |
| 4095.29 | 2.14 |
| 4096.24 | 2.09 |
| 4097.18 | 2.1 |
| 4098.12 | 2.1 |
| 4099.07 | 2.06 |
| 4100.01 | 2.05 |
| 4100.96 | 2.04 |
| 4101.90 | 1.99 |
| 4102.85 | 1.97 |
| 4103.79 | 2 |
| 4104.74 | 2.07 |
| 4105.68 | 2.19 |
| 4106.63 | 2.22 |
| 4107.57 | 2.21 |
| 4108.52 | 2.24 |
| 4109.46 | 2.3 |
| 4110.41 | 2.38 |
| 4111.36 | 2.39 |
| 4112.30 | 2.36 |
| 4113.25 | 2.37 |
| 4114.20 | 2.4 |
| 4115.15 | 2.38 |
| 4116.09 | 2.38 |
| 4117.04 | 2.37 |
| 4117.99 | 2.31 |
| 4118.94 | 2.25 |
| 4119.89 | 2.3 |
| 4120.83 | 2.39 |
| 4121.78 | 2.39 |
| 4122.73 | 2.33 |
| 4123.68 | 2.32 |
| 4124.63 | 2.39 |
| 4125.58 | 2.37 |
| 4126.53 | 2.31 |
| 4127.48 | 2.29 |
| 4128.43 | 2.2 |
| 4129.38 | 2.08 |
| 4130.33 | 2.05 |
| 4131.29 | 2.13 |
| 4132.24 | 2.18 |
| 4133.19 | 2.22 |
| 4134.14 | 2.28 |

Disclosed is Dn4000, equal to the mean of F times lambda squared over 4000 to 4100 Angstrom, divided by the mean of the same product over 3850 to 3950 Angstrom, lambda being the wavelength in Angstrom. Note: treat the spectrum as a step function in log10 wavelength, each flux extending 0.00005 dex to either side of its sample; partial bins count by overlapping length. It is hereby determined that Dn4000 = 1.9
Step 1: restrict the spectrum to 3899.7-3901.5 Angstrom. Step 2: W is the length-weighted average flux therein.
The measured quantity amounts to 1.51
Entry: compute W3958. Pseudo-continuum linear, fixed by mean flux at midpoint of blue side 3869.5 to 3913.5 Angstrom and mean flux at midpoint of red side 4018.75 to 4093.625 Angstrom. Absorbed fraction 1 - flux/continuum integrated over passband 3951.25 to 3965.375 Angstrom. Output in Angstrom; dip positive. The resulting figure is 1.6 Angstrom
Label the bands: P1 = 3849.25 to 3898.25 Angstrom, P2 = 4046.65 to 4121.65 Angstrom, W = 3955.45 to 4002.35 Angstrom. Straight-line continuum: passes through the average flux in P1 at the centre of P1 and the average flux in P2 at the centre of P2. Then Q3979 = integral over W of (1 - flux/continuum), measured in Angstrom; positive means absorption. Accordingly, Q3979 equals 2.8 Angstrom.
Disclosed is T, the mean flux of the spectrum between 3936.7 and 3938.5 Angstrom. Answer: 0.8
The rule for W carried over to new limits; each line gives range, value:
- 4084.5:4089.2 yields 2.45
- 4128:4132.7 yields 2.12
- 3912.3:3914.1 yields 1.68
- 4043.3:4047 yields 2.29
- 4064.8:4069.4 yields 2.08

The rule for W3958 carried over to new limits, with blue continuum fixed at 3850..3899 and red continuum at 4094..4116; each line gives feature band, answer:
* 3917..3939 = 5.7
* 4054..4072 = -1.0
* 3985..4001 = -3.0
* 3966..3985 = 3.0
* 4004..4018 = -4.7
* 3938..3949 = 2.0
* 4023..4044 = -4.2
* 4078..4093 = -1.9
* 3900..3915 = -2.5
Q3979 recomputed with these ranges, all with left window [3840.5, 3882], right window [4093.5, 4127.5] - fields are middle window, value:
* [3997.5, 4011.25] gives -4.4 Angstrom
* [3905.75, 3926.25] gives -2.8 Angstrom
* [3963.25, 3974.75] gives 4.7 Angstrom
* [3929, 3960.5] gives 6.2 Angstrom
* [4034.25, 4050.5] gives -2.8 Angstrom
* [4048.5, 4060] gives -1.4 Angstrom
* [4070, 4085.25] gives -1.3 Angstrom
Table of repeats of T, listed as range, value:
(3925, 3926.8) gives 1.19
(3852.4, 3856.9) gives 1.28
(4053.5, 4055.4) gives 2.19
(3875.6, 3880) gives 1.09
